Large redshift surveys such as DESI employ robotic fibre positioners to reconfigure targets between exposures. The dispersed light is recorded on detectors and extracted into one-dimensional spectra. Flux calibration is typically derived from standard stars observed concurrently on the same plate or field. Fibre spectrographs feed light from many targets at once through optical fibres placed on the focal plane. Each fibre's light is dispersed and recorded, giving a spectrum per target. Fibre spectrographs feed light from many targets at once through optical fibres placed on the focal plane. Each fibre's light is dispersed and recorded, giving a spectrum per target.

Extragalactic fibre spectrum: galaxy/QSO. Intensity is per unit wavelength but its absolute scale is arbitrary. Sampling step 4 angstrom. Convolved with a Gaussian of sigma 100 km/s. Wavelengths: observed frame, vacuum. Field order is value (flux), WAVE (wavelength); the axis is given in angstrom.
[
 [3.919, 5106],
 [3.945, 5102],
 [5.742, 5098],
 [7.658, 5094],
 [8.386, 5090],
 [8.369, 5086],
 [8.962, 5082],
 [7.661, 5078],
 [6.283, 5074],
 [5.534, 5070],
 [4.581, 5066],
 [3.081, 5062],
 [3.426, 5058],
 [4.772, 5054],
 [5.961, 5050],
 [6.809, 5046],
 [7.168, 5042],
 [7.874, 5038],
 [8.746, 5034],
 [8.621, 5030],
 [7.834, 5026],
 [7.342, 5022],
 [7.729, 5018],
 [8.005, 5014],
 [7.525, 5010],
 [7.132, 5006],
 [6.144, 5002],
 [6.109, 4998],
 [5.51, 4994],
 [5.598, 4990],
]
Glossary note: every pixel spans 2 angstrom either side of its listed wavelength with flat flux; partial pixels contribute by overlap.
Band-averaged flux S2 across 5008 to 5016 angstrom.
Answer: 7.77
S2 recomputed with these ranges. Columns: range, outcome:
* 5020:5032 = 7.93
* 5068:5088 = 7.36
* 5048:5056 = 5.37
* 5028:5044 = 8.1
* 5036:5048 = 7.28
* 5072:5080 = 6.97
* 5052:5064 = 3.76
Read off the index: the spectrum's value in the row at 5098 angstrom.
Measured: 5.742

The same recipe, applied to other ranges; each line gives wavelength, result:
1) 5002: 6.144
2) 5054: 4.772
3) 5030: 8.621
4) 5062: 3.081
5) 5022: 7.342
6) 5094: 7.658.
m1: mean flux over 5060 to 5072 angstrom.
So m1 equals 4.4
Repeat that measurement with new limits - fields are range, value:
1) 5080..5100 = 7.82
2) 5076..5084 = 8.31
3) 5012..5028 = 7.73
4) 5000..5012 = 6.93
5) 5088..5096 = 8.02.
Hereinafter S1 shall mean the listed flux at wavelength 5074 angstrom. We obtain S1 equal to 6.283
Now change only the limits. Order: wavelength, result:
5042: 7.168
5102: 3.945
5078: 7.661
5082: 8.962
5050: 5.961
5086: 8.369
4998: 6.109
